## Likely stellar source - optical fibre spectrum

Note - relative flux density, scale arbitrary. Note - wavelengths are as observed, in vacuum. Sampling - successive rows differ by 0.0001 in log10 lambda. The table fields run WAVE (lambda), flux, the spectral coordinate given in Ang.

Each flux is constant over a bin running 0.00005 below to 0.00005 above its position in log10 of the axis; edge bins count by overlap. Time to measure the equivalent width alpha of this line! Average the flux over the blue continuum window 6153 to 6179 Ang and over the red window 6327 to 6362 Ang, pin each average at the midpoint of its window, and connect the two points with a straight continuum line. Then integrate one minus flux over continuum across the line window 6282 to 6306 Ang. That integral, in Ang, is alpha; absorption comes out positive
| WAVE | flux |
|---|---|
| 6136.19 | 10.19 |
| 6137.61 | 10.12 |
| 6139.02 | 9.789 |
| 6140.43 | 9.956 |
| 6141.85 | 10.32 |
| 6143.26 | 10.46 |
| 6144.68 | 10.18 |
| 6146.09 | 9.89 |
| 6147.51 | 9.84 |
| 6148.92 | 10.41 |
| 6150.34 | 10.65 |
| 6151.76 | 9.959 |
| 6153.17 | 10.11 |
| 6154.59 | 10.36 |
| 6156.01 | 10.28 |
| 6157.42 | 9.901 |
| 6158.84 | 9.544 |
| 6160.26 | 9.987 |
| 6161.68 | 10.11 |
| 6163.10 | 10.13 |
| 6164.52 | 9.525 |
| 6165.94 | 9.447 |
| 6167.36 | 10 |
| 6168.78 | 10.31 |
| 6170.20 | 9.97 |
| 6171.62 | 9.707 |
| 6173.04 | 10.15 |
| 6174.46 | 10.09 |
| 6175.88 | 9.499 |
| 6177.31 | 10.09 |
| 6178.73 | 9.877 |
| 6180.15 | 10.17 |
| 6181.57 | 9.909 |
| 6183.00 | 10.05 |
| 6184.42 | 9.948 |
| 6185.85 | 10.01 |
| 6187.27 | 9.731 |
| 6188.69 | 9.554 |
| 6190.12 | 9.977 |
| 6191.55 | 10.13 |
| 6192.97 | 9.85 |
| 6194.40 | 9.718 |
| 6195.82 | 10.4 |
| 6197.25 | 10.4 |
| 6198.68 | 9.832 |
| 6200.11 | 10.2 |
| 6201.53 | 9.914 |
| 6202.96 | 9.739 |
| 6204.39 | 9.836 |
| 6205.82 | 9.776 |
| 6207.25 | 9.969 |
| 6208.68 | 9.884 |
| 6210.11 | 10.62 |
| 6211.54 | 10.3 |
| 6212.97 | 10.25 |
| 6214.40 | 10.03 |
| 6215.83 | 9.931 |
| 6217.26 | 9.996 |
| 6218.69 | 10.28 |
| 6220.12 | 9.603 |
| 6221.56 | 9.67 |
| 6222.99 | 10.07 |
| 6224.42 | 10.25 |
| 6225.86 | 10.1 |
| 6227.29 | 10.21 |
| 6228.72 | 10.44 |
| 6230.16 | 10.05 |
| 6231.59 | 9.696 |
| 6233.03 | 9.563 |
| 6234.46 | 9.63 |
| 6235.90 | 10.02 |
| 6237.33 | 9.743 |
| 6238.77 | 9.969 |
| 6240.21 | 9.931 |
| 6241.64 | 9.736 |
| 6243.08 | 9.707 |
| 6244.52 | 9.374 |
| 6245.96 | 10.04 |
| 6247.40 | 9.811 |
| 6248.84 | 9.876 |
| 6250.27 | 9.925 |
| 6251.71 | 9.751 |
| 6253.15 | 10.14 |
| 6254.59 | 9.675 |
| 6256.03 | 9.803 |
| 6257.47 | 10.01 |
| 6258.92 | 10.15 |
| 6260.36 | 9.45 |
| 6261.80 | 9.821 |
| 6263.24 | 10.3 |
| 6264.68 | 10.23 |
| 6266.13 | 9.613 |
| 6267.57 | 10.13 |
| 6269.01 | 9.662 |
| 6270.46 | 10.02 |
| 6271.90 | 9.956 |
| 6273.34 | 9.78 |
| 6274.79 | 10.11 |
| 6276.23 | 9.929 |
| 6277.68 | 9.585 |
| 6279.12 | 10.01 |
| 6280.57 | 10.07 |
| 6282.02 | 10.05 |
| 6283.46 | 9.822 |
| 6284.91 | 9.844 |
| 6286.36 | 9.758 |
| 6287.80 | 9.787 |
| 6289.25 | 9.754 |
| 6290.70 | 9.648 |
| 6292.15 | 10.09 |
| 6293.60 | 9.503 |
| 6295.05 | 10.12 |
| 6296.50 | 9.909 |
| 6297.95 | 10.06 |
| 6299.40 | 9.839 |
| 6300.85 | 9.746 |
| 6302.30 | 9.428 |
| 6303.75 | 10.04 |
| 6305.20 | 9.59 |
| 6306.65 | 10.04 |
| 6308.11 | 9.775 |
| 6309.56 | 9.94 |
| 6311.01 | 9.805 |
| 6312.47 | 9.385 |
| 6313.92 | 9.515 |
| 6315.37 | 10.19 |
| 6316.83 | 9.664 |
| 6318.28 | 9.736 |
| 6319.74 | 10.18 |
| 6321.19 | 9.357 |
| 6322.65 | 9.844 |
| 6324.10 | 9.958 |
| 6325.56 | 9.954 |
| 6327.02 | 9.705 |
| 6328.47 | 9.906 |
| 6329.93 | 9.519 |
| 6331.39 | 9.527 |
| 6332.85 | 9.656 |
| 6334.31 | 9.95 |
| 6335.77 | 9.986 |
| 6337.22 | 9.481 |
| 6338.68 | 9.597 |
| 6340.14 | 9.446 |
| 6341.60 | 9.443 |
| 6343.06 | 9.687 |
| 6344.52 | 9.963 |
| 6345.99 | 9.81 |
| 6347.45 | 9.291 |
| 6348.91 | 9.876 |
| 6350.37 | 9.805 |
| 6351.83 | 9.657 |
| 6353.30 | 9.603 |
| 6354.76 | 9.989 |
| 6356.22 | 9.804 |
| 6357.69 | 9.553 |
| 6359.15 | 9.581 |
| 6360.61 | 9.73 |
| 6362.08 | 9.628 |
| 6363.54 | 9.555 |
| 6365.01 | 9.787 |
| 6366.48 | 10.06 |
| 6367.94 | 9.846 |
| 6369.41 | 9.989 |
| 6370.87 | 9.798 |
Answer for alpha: -0.1 Ang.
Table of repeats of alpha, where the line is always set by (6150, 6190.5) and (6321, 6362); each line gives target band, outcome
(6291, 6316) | -0.1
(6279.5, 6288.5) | -0.1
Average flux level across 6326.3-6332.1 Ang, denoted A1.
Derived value 9.67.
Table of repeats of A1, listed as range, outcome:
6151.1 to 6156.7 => 10.2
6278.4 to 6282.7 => 10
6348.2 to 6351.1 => 9.85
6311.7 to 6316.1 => 9.69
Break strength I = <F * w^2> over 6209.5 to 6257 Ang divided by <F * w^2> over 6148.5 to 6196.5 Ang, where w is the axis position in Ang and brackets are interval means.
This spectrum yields 1.02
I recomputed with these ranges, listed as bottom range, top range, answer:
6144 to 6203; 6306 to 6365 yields 1.03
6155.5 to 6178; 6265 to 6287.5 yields 1.03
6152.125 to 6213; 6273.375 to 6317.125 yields 1.02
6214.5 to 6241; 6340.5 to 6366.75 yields 1.01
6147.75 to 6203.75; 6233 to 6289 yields 1.02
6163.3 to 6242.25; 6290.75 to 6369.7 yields 1.02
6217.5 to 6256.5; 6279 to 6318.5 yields 1.01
